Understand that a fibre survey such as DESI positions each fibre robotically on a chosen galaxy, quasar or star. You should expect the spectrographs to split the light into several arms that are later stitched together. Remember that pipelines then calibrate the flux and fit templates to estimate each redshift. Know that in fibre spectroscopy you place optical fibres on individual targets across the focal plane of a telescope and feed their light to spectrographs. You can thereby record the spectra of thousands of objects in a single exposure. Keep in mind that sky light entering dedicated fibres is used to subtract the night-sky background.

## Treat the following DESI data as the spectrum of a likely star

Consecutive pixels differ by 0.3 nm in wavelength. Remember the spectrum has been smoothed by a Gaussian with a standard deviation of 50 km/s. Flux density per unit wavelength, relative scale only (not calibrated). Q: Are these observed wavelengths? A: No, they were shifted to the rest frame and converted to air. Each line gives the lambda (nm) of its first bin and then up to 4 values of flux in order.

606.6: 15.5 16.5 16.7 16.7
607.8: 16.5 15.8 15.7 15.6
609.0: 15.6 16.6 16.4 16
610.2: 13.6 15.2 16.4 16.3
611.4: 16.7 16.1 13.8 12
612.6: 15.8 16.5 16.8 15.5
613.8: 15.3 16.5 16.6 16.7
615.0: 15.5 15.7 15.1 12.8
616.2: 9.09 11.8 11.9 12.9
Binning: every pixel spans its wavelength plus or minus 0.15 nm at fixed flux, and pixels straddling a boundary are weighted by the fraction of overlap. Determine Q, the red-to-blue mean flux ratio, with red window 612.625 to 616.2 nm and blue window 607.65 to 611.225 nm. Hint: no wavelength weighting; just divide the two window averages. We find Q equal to 0.98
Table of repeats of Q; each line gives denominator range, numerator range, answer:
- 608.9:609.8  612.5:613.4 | 1.01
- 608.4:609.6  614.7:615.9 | 0.96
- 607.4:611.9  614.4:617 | 0.86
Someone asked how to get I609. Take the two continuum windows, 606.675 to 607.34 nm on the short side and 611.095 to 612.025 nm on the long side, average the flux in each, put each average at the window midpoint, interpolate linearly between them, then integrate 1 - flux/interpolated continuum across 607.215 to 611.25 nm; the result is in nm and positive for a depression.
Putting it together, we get 0.072 nm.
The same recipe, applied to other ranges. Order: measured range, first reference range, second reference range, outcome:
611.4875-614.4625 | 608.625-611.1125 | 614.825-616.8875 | -0.225 nm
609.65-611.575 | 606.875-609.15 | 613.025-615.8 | 0.035 nm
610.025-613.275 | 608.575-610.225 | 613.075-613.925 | 0.097 nm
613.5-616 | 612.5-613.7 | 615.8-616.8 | -0.369 nm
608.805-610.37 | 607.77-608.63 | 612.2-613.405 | 0.012 nm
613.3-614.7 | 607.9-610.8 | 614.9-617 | -0.228 nm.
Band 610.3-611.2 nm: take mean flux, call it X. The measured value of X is 15.8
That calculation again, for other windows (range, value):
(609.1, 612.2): 15.6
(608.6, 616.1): 15.5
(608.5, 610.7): 15.6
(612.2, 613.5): 15.4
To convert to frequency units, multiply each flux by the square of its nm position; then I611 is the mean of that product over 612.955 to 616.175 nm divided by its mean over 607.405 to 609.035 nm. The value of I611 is 0.98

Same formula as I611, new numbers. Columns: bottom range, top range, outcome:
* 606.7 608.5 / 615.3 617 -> 0.79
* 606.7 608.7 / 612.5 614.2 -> 1.01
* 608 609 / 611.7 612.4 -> 0.88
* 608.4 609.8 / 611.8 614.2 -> 0.97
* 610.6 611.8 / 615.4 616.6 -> 0.77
